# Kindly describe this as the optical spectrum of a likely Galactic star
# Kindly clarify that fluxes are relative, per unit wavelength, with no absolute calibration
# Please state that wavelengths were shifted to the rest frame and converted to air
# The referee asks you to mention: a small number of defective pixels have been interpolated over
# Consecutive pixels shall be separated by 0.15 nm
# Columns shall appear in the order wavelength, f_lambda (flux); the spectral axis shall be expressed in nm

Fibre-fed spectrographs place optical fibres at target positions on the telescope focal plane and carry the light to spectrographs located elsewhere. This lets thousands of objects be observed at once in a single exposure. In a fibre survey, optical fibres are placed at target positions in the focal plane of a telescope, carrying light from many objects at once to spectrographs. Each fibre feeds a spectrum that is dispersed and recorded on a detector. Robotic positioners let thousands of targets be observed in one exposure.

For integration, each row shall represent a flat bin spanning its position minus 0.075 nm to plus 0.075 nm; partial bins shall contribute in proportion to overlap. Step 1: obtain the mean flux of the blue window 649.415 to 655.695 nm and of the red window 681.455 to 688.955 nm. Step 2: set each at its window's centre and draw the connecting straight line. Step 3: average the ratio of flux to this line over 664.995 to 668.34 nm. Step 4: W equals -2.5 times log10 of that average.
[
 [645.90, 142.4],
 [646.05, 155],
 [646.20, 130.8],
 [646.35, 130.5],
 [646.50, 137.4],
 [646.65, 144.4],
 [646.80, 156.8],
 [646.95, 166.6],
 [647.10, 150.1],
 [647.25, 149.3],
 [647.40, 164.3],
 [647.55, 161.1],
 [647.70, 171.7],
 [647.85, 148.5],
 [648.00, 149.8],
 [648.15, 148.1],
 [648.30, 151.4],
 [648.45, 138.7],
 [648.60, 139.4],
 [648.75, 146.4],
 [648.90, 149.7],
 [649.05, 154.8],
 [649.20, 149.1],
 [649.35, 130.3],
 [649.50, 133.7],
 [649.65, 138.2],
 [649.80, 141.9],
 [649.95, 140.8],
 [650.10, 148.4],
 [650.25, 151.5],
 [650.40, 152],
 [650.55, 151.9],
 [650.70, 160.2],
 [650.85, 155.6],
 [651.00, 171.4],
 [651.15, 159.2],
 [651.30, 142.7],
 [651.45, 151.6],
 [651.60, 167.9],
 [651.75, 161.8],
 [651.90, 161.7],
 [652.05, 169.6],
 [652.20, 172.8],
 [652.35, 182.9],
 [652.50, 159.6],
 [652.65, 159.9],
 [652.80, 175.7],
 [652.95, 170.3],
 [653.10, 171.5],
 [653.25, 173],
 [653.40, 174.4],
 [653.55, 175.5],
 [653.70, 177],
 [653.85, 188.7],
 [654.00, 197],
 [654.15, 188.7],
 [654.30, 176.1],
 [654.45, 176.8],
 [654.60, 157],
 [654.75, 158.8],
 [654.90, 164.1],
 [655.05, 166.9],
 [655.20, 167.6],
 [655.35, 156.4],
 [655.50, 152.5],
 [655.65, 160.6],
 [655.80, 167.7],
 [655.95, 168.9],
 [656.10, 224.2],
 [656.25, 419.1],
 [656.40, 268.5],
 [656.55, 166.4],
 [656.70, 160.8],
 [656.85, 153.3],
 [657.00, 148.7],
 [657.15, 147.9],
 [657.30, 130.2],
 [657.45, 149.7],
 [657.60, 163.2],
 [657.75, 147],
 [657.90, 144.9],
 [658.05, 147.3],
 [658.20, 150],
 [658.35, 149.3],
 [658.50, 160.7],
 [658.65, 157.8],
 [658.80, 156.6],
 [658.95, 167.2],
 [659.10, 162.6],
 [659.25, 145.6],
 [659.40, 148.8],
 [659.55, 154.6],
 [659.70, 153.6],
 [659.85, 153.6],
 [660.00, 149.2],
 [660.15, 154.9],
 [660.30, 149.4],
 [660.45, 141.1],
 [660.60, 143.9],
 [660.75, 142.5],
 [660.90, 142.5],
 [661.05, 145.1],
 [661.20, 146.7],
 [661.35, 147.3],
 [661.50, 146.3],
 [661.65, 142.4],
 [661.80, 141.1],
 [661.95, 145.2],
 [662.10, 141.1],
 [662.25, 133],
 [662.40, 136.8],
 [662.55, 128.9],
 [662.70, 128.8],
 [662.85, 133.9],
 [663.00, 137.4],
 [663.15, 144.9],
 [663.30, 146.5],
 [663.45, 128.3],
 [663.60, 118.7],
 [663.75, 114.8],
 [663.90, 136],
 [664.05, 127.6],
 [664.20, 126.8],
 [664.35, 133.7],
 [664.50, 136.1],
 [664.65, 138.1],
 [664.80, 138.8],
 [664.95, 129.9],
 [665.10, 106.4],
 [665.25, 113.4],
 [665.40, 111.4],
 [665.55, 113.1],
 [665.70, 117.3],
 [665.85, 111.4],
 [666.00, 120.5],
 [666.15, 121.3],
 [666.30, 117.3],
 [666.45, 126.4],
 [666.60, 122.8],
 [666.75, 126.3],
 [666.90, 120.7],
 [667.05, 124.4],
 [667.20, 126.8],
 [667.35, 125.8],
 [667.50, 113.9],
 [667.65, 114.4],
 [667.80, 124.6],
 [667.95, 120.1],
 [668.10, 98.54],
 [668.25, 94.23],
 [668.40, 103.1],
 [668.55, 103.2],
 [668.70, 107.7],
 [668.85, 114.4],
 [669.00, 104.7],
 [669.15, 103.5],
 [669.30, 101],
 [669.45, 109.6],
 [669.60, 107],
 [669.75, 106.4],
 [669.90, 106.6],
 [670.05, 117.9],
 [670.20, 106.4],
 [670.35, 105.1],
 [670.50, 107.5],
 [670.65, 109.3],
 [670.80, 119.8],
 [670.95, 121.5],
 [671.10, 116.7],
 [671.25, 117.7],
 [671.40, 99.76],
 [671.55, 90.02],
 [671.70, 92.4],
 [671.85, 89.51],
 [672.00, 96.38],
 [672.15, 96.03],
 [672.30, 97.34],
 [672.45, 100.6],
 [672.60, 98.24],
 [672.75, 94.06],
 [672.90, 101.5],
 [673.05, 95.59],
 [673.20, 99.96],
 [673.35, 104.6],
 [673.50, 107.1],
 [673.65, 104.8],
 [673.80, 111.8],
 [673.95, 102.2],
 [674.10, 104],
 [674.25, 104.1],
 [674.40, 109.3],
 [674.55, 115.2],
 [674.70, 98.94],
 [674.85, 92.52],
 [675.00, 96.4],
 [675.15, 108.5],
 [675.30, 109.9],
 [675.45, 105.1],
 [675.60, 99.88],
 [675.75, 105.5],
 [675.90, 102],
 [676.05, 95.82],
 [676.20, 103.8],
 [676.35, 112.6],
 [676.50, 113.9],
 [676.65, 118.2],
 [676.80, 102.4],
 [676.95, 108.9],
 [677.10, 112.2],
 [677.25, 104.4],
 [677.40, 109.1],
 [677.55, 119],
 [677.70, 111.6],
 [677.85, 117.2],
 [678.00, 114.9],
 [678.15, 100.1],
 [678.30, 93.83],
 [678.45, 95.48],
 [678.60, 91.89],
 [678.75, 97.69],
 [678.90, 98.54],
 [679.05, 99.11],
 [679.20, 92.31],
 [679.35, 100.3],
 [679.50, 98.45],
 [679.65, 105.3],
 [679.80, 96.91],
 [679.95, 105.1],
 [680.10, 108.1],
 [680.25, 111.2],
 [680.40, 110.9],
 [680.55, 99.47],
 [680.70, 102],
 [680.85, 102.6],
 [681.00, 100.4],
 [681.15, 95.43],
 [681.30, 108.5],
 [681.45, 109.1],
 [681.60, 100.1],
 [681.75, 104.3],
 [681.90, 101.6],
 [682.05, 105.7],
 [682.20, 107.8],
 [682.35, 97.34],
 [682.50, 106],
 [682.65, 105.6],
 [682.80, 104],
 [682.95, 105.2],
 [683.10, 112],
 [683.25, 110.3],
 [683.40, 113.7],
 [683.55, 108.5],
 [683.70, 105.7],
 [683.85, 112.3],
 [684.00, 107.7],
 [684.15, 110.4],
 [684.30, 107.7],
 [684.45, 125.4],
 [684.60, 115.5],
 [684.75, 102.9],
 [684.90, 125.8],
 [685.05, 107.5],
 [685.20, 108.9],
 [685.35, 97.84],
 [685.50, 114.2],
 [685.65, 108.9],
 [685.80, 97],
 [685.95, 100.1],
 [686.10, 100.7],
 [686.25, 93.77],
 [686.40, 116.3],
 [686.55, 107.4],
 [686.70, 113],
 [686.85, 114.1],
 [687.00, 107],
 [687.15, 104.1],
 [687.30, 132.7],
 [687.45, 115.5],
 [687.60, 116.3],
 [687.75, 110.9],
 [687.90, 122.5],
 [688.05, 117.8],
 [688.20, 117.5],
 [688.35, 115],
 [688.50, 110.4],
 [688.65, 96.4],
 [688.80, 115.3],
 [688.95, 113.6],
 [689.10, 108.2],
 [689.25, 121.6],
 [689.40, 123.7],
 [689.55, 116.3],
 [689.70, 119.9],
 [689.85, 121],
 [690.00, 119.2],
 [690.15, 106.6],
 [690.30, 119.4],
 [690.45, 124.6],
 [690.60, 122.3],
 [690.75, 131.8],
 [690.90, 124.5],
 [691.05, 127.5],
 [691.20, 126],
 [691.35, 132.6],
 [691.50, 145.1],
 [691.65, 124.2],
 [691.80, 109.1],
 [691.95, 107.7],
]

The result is 0.20 mag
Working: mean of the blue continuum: 163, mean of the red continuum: 109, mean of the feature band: 117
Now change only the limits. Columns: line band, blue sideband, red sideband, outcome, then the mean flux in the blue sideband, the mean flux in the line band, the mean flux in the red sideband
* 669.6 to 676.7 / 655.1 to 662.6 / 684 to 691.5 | 0.297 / 160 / 104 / 115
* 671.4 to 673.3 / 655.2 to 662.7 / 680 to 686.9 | 0.332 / 159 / 96.2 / 107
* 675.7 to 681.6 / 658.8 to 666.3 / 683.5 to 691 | 0.164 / 137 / 104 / 113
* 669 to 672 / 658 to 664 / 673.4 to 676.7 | 0.112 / 144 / 106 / 105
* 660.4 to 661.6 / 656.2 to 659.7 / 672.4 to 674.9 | 0.075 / 167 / 144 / 103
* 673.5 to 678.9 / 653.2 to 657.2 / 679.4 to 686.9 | 0.189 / 183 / 105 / 107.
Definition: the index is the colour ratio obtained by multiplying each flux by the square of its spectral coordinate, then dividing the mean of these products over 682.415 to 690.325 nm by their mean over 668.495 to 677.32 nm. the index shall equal 1.10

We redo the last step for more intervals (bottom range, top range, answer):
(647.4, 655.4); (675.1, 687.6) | 0.73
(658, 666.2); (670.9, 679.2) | 0.78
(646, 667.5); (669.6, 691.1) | 0.76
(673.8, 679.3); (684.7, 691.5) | 1.13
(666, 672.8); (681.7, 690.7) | 1.07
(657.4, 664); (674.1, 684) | 0.76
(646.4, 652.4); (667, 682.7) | 0.74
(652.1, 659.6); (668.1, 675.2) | 0.64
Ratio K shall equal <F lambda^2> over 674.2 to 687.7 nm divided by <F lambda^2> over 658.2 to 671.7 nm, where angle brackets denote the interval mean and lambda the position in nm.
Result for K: 0.9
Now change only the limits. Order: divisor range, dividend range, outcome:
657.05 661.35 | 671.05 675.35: 0.71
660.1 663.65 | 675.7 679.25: 0.78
